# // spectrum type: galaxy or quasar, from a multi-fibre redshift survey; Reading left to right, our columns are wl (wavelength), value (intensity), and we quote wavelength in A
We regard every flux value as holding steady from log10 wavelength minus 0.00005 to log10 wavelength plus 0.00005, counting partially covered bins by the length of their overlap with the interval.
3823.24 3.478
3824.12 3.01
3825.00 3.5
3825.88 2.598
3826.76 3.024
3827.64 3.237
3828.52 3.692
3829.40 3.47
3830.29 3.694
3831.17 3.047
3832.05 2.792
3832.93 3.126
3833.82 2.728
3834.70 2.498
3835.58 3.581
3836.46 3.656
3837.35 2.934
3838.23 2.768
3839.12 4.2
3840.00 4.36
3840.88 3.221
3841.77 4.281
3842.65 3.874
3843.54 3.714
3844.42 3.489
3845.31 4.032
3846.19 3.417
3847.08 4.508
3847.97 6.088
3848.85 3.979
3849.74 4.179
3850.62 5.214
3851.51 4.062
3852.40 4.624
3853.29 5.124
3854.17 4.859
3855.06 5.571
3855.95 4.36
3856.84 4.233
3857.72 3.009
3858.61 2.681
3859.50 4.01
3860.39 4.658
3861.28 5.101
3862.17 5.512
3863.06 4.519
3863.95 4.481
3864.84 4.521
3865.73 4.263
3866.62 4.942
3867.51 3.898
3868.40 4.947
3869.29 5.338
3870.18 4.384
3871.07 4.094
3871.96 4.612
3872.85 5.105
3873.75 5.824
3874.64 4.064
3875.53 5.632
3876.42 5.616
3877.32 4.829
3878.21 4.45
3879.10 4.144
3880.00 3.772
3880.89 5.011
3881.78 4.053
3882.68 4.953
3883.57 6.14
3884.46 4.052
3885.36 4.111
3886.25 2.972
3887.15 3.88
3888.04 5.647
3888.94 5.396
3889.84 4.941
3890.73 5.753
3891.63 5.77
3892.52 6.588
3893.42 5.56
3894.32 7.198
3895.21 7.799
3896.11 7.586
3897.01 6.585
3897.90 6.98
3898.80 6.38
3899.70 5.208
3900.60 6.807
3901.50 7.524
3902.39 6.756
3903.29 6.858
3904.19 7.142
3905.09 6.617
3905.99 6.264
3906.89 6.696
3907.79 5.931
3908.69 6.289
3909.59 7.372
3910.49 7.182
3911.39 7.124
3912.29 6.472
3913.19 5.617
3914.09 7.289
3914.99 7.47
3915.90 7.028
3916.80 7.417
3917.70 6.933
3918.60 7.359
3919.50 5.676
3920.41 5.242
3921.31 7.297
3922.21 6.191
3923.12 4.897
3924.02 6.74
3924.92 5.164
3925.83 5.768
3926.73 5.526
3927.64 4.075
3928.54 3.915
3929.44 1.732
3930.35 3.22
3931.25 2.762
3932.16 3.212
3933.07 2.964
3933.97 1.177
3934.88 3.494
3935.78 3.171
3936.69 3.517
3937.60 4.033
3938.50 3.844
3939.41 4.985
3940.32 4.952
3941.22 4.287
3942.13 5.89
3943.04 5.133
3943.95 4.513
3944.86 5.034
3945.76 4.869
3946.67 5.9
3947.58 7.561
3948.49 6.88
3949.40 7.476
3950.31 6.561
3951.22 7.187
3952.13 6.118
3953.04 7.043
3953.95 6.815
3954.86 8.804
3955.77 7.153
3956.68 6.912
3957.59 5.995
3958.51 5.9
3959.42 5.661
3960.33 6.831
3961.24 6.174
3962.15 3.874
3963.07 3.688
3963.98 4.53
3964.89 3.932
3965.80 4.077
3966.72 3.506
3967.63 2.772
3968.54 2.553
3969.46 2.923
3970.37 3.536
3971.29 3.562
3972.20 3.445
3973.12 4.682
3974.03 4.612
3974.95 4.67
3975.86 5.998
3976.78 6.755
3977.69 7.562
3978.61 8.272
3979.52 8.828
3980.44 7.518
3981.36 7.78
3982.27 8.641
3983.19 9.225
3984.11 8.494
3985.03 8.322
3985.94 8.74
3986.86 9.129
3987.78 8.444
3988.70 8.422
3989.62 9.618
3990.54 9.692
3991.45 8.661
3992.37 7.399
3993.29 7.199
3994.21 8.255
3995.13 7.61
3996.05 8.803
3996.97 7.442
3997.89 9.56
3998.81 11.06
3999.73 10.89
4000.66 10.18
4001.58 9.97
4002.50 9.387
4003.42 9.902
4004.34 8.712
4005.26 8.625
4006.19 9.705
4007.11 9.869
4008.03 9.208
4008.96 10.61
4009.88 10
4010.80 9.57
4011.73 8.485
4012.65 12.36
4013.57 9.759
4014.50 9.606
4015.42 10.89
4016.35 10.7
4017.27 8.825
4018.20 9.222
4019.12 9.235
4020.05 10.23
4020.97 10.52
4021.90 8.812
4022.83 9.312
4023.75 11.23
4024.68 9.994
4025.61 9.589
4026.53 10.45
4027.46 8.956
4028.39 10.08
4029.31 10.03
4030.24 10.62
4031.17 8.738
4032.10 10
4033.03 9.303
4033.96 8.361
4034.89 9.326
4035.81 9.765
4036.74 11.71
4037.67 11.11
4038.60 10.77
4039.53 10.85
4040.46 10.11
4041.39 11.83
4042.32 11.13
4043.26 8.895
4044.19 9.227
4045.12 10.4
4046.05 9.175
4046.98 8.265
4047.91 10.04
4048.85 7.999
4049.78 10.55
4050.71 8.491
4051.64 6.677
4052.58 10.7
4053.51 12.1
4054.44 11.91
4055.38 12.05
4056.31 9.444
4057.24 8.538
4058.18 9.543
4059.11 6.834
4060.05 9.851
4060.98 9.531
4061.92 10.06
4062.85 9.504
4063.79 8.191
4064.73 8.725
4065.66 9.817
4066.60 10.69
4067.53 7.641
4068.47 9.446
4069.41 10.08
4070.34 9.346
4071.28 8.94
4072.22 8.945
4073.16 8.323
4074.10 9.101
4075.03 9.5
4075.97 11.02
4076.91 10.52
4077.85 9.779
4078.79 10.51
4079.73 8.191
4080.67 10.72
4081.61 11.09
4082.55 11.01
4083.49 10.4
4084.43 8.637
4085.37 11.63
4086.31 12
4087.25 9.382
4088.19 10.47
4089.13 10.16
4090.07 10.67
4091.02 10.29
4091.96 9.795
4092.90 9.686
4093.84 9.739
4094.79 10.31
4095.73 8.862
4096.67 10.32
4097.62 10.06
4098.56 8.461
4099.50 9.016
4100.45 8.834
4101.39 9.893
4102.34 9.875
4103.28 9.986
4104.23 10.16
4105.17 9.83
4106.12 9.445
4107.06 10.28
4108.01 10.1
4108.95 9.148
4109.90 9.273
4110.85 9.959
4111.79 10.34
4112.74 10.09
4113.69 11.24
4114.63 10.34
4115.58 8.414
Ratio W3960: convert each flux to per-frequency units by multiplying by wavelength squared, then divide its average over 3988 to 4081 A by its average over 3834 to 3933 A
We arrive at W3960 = 2.0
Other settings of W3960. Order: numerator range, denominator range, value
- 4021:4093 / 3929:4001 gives 1.68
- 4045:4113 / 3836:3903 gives 2.23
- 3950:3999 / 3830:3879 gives 1.67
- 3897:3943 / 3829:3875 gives 1.38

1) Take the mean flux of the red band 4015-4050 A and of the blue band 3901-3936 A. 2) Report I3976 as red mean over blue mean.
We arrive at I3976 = 1.75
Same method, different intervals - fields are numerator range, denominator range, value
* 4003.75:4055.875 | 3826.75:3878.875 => 2.37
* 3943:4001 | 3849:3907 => 1.30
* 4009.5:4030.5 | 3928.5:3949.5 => 2.30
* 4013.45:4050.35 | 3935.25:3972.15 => 1.91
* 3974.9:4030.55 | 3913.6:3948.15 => 1.83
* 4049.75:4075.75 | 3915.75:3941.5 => 2.02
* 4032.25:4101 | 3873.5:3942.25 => 1.80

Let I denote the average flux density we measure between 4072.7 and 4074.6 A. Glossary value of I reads 8.76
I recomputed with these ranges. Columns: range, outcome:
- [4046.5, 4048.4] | 9.12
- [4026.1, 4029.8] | 9.88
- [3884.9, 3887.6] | 3.66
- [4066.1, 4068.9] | 9.26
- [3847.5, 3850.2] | 4.76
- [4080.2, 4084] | 10.8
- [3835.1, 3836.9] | 3.61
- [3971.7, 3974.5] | 4.24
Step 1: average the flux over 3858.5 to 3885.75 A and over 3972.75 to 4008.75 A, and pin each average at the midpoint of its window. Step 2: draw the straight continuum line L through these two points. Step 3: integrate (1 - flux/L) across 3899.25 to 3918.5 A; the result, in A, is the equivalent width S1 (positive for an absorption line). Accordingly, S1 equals -3.1 A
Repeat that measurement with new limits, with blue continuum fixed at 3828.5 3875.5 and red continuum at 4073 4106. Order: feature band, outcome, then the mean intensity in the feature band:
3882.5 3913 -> -4.9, 6.14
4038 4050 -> -1.5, 9.94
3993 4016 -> -4.8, 9.53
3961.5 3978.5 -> 6.5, 4.36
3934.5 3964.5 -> 4.4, 5.6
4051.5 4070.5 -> -0.7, 9.61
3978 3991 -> -2.2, 8.64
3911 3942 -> 4.7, 5.02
